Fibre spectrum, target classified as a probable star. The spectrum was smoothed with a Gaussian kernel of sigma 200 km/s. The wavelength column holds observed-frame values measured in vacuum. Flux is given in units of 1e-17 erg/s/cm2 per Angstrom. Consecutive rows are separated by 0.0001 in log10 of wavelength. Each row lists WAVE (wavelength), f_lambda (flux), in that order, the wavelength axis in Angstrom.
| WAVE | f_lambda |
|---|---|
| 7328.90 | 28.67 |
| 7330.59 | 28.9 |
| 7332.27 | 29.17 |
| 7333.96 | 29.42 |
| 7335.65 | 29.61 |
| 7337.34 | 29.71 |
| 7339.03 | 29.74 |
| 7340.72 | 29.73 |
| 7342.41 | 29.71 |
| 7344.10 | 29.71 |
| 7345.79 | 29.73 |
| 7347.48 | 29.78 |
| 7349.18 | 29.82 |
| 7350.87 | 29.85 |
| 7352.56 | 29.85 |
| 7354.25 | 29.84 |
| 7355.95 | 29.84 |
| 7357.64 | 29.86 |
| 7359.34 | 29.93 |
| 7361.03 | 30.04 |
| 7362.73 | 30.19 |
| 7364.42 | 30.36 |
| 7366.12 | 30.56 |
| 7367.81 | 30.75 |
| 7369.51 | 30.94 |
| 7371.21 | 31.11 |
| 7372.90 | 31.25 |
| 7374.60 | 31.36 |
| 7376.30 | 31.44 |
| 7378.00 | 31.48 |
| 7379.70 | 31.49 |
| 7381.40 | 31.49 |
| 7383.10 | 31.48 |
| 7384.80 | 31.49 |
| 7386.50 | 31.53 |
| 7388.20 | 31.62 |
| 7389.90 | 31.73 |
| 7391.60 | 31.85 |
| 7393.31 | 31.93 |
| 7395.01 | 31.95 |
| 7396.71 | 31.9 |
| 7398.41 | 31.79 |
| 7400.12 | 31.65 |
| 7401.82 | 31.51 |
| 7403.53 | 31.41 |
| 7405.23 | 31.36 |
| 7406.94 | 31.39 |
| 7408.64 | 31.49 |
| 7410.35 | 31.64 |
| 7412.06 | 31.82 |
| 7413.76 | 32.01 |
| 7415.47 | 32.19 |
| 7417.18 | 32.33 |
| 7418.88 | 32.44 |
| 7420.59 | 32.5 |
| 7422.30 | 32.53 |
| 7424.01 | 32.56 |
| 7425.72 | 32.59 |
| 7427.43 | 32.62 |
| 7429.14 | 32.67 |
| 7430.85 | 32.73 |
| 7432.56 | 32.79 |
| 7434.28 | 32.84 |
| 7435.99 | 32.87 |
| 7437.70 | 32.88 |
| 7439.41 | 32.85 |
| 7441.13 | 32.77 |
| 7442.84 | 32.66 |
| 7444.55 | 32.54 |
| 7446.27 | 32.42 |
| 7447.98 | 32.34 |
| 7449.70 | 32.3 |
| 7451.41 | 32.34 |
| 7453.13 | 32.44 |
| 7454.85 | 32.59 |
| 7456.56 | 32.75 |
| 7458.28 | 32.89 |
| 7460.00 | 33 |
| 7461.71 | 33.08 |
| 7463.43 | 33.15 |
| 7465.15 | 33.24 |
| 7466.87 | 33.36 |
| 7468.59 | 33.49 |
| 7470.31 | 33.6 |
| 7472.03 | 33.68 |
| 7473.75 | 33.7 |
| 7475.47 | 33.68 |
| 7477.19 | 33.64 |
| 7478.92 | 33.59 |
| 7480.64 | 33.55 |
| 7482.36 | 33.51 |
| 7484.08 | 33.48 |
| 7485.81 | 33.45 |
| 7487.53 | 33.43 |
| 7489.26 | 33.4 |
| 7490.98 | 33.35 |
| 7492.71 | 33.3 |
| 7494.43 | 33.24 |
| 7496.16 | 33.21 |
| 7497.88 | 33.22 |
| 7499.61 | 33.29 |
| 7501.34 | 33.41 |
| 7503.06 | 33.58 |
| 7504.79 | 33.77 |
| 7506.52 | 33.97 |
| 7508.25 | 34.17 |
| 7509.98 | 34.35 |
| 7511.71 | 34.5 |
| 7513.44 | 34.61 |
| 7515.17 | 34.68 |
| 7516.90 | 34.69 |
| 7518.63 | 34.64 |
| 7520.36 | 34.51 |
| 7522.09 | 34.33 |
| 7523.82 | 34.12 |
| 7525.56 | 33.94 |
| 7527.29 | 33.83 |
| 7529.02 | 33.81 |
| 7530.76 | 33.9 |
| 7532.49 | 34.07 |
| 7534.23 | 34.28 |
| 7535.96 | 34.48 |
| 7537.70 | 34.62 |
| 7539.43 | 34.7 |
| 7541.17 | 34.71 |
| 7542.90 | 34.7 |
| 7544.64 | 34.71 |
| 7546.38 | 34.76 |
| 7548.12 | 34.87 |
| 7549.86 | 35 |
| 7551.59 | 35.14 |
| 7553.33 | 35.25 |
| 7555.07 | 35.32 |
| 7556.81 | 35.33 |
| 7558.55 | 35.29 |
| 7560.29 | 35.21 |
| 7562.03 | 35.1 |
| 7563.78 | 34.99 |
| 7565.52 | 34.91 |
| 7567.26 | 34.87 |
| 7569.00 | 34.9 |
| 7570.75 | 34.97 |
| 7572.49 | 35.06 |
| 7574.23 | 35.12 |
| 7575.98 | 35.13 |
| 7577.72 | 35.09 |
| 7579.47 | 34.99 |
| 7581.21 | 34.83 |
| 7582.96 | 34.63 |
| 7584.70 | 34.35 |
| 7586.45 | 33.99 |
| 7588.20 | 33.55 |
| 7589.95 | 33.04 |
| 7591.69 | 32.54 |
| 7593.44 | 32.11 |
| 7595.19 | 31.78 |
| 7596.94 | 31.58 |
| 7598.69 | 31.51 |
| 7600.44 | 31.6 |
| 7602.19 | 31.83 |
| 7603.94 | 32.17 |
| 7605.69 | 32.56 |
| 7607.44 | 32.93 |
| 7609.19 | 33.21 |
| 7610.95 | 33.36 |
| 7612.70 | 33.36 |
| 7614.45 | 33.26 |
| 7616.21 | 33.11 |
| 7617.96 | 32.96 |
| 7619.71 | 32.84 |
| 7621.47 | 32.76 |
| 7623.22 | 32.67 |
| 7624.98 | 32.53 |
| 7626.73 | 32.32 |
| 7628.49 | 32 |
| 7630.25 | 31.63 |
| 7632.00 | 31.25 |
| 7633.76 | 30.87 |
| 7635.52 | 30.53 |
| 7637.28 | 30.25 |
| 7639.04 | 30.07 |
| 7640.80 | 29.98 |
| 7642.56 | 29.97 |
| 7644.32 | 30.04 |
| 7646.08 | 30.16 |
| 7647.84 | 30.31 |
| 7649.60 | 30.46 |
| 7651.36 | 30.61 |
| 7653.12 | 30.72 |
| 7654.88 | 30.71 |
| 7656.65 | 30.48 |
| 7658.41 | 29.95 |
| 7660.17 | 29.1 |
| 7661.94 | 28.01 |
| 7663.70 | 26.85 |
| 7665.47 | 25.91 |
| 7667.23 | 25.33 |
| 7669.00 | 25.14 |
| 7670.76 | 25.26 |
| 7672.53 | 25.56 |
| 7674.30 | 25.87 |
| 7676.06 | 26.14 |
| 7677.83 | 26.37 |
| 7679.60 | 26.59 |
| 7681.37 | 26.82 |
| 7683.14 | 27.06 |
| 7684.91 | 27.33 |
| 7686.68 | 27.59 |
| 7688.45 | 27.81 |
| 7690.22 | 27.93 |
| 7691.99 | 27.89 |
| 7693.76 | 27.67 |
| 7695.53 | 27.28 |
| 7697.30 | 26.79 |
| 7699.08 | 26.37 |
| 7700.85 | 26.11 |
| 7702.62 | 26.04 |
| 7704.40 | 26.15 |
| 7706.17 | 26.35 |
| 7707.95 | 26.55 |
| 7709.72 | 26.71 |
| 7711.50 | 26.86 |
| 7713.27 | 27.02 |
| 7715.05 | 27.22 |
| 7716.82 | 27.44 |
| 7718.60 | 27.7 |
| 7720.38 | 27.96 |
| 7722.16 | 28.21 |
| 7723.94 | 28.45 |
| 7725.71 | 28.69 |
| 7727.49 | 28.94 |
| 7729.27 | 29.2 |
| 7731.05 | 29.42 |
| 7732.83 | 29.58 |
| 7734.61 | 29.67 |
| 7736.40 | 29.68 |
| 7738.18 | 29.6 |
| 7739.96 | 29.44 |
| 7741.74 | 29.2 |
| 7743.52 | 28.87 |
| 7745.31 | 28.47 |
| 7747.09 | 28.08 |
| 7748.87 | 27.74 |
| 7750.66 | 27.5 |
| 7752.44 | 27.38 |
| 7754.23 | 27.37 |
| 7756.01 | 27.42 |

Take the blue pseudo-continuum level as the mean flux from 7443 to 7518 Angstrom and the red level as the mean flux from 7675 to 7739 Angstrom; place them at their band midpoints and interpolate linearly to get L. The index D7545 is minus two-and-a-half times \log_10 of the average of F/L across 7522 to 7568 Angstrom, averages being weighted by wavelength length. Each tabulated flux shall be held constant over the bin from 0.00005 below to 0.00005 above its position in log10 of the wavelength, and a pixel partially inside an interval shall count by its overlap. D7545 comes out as -0.096 mag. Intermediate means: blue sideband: 33.4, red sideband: 27.6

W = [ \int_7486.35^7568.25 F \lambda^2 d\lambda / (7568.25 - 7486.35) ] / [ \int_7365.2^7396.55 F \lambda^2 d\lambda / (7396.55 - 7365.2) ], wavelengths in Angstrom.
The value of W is 1.14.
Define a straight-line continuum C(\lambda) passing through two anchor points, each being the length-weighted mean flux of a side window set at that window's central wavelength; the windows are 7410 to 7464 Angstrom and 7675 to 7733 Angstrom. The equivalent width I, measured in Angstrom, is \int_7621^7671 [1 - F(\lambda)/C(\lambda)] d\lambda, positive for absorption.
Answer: -2.4 Angstrom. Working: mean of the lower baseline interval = 32.6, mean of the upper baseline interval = 27.4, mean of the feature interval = 29.9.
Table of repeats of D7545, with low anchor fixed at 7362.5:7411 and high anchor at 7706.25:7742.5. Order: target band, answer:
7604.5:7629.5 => -0.12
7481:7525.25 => -0.12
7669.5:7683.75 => 0.10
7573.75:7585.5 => -0.18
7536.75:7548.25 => -0.16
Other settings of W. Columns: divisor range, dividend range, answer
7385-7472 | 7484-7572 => 1.09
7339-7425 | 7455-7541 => 1.12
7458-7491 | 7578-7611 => 1.02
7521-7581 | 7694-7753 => 0.84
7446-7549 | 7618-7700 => 0.90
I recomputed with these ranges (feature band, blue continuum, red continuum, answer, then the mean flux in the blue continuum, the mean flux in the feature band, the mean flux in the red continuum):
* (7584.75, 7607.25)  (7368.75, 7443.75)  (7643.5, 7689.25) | -2.7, 32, 32.4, 27.9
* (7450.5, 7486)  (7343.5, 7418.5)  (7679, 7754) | -3.5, 31.1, 33.2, 27.8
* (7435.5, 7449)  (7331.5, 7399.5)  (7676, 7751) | -1.2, 30.6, 32.7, 27.8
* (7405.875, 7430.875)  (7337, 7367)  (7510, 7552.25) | -0.5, 29.9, 32.2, 34.5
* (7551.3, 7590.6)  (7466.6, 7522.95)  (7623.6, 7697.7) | -4.2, 33.8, 34.8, 28.7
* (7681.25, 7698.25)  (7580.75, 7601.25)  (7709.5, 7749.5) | 1.3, 32.9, 27.4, 28.5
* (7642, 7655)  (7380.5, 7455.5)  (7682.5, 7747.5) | -0.7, 32.2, 30.4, 27.9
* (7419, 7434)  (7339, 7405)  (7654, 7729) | -1.2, 30.8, 32.6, 27.3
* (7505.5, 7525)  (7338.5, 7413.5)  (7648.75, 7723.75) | -3.4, 30.9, 34.4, 27.4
